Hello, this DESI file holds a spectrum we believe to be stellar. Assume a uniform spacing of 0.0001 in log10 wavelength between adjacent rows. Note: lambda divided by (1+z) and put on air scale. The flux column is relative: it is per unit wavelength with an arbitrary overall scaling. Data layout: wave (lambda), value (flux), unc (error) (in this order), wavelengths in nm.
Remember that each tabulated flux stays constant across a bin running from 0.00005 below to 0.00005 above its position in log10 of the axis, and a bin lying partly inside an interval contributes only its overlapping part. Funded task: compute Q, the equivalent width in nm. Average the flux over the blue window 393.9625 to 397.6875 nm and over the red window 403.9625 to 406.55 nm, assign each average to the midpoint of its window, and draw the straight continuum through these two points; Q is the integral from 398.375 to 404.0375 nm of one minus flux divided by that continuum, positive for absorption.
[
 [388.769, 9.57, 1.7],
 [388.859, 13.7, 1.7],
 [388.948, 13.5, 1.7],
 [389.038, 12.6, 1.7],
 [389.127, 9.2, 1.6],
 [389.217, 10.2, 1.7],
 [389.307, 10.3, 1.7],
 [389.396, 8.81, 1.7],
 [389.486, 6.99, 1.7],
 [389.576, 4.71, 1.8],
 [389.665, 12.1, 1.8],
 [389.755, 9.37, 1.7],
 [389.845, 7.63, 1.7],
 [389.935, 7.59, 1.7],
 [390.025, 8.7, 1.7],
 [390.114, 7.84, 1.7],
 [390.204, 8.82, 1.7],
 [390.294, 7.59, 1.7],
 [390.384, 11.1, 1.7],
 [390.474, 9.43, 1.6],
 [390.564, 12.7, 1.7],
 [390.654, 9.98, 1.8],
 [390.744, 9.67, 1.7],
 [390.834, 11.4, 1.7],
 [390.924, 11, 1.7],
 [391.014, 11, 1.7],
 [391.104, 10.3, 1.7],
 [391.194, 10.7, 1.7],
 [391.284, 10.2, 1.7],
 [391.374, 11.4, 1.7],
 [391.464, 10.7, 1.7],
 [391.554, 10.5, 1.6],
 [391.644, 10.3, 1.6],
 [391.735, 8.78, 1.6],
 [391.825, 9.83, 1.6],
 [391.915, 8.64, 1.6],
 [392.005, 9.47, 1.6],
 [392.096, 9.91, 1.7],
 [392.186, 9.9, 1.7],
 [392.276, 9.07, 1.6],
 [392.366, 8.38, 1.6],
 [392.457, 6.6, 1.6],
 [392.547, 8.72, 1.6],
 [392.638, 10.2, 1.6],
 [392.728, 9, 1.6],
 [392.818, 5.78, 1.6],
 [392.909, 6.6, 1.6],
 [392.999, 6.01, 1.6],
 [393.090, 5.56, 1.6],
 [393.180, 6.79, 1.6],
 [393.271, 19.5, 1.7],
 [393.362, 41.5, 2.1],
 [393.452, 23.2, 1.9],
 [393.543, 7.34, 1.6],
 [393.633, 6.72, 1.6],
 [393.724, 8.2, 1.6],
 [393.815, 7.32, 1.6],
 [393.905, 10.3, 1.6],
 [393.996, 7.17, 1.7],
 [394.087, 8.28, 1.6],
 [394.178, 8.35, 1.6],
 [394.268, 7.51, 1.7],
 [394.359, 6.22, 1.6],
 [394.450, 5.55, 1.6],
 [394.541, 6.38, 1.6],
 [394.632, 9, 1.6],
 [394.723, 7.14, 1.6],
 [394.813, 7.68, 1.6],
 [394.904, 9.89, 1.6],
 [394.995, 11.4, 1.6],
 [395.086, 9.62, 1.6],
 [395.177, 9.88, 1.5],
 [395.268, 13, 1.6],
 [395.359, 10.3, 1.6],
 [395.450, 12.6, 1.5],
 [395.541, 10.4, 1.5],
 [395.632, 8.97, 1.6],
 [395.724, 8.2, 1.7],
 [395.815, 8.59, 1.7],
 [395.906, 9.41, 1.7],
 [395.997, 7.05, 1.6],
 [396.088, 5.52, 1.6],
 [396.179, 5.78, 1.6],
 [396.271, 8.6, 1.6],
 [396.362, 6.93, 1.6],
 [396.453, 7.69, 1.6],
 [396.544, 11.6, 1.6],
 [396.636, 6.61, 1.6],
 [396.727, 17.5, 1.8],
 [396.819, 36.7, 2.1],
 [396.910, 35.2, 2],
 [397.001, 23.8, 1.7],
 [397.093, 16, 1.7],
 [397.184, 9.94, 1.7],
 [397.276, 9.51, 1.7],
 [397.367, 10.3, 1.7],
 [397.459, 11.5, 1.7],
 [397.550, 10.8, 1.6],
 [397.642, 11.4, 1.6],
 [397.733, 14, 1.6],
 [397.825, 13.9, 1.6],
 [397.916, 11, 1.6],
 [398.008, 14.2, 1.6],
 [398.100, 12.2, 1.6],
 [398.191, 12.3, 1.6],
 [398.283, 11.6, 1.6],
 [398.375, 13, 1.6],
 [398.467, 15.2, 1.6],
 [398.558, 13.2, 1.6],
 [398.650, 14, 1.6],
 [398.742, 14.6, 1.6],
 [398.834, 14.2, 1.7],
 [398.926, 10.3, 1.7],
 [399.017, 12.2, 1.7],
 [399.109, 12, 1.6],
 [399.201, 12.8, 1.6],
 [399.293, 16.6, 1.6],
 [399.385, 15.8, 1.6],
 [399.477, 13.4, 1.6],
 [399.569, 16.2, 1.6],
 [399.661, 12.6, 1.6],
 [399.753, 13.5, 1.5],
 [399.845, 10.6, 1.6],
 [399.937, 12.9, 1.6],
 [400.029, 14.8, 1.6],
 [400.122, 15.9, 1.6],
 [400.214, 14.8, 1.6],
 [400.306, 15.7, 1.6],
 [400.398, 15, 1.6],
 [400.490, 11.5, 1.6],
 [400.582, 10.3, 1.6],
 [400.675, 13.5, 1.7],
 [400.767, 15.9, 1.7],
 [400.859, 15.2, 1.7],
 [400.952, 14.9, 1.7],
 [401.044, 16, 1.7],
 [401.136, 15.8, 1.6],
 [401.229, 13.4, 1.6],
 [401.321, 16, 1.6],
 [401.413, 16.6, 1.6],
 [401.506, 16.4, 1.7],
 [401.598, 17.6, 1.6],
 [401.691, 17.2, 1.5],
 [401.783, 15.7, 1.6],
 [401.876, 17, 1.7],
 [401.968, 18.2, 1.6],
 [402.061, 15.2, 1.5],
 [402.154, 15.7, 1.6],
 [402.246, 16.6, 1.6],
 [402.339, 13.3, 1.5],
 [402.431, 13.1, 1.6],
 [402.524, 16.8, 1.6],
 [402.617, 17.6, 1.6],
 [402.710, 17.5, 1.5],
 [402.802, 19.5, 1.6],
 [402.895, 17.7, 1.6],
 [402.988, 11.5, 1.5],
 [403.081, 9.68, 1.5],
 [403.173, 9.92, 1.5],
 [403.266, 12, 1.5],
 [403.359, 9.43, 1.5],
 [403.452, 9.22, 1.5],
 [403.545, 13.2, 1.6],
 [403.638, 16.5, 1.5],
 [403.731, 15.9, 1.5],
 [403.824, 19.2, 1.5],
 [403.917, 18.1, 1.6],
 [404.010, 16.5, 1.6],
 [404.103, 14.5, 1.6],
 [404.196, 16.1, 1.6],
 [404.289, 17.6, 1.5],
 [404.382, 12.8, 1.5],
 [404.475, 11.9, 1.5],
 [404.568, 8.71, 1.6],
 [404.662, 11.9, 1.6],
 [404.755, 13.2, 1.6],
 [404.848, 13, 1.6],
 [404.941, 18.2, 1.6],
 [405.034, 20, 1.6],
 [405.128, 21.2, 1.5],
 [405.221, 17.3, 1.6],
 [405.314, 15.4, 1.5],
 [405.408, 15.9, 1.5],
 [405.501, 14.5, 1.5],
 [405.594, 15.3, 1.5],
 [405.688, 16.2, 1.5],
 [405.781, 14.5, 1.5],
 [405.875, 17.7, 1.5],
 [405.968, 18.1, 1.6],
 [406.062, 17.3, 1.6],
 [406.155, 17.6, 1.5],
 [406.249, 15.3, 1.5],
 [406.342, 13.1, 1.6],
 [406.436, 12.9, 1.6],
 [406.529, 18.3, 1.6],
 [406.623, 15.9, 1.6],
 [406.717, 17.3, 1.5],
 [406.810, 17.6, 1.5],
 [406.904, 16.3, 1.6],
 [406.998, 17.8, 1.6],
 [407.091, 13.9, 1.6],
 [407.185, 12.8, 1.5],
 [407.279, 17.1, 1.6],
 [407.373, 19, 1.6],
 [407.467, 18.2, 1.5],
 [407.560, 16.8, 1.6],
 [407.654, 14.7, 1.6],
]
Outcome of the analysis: -0.45 nm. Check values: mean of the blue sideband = 10.9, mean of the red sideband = 15.5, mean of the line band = 14.6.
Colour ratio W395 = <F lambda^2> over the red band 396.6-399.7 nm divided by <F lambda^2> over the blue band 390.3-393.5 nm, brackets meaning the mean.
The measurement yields 1.4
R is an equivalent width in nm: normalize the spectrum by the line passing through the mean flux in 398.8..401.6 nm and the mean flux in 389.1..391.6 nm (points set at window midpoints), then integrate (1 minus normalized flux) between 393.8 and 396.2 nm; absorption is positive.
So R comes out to 0.65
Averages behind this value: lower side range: 9.64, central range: 8.62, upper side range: 14.2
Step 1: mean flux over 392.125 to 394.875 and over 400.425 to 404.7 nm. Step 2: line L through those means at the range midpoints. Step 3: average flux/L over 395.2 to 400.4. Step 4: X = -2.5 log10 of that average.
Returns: -0.08 mag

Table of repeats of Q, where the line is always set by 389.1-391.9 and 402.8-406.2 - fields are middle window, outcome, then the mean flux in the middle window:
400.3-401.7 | -0.13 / 15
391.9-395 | 0.31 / 9.68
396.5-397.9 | -0.42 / 15.8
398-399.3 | -0.03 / 13.1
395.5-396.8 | 0.27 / 9.34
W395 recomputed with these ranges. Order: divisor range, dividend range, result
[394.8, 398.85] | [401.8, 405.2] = 1.25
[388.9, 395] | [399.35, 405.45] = 1.61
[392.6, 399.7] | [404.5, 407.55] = 1.42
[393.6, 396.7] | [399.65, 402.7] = 1.82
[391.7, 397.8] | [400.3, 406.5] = 1.46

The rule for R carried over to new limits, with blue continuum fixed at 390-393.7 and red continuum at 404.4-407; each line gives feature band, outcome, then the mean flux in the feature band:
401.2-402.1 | -0.139 nm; 16.4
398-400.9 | -0.052 nm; 13.6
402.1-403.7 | 0.061 nm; 14.1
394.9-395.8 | 0.109 nm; 10.4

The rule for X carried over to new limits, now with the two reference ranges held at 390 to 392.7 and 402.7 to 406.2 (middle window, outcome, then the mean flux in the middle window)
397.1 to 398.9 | 0.00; 12.5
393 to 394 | -0.22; 13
